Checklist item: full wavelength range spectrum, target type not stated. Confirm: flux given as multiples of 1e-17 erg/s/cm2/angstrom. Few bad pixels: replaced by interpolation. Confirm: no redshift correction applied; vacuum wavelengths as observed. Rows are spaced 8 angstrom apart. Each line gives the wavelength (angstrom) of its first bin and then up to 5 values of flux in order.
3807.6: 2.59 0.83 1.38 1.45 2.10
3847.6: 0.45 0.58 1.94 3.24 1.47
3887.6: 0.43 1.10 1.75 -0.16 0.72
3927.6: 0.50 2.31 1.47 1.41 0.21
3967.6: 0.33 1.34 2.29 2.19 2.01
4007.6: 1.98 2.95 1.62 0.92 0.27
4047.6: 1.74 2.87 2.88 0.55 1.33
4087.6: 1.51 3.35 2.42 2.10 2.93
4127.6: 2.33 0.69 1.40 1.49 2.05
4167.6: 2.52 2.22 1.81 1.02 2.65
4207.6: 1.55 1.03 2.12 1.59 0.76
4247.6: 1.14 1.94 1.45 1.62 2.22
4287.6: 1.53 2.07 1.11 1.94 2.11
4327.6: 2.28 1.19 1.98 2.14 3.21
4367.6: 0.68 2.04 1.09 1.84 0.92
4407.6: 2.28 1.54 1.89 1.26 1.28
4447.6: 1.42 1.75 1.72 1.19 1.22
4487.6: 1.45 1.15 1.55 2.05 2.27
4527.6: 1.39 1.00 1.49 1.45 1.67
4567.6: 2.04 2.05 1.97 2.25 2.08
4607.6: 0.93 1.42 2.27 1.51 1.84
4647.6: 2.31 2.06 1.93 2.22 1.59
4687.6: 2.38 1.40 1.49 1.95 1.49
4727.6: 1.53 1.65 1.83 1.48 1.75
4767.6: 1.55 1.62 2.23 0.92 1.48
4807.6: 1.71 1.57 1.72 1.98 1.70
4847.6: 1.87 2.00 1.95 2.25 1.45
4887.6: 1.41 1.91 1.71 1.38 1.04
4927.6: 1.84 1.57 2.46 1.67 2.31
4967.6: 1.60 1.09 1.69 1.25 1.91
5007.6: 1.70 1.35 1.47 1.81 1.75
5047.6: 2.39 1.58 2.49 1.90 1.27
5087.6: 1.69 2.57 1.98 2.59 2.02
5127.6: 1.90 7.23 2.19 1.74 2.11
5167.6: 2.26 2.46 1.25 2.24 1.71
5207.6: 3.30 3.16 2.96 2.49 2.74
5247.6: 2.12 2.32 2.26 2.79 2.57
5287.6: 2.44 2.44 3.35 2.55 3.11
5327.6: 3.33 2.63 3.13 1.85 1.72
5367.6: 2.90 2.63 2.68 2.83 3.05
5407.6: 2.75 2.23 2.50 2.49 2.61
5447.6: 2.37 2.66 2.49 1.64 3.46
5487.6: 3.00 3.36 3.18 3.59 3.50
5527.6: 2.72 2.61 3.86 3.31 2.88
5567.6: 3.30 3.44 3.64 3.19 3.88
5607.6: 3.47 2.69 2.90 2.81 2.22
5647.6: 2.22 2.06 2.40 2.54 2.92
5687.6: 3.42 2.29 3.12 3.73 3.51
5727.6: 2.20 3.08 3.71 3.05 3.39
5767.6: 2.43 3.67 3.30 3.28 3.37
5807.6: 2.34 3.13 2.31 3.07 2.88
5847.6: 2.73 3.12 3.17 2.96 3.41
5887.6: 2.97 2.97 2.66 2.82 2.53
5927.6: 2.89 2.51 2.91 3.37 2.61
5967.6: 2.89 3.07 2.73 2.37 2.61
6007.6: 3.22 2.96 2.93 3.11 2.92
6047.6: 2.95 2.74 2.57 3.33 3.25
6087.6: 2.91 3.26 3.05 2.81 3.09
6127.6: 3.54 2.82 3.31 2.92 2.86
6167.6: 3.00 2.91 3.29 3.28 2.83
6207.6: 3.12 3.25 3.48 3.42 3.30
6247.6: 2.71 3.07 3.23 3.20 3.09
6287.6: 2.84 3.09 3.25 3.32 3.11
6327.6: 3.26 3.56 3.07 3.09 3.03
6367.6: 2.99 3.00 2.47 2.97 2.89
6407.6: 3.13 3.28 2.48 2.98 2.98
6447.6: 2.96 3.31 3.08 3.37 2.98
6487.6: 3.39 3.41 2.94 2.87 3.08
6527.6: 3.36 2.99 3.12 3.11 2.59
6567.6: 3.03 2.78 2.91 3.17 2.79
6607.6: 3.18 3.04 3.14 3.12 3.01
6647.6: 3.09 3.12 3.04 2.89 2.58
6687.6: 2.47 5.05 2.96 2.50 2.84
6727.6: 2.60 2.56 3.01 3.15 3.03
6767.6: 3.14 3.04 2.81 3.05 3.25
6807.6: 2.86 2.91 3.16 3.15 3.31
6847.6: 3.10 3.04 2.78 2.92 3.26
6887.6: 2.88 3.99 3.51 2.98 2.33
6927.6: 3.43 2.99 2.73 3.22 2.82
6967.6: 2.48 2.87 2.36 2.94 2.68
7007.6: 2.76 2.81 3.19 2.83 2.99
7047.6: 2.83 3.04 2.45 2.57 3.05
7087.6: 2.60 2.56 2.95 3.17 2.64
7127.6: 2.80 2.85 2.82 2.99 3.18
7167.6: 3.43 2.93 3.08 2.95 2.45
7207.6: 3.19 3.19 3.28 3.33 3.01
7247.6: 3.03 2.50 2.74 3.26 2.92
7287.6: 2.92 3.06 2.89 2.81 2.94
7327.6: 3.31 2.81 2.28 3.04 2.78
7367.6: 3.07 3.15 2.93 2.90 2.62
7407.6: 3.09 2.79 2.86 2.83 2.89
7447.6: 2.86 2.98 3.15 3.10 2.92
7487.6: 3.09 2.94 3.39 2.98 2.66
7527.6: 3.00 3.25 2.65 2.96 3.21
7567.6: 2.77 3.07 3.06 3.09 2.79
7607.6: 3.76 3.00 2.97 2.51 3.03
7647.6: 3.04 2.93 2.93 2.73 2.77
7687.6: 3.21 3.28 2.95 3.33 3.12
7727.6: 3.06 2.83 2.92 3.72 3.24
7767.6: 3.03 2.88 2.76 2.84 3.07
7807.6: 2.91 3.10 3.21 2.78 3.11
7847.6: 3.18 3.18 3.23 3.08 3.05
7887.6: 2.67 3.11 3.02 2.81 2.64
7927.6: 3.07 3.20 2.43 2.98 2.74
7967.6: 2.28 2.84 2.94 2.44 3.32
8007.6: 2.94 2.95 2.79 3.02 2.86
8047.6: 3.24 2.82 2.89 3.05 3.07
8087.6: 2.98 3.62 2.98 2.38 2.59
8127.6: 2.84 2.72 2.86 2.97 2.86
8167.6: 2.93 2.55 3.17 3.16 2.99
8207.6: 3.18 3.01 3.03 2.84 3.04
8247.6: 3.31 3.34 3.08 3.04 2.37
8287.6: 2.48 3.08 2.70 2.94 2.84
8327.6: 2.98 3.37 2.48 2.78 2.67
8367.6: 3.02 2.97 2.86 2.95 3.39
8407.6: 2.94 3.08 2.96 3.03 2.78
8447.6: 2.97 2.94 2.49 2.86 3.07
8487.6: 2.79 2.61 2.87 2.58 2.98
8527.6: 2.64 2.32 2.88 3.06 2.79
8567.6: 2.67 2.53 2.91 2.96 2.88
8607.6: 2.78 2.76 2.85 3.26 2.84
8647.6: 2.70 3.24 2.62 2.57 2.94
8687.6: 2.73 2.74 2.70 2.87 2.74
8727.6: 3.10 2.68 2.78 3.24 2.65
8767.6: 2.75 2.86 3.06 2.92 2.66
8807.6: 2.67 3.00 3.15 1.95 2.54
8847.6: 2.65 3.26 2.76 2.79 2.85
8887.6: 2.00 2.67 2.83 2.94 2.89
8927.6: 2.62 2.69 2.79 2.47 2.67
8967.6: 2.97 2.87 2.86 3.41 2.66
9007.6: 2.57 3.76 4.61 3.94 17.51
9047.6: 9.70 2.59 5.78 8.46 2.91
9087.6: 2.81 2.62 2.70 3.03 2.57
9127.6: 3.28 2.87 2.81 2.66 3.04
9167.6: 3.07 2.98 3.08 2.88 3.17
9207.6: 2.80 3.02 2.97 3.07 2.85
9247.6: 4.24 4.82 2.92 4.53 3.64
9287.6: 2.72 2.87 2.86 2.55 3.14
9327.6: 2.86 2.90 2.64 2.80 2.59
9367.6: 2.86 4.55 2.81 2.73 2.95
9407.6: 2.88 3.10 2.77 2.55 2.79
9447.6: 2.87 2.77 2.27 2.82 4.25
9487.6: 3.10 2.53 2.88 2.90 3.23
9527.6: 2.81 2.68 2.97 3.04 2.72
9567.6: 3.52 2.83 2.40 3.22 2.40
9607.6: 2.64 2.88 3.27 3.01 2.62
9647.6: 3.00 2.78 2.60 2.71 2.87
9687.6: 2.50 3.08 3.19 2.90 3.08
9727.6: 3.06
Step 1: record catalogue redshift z 0.38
